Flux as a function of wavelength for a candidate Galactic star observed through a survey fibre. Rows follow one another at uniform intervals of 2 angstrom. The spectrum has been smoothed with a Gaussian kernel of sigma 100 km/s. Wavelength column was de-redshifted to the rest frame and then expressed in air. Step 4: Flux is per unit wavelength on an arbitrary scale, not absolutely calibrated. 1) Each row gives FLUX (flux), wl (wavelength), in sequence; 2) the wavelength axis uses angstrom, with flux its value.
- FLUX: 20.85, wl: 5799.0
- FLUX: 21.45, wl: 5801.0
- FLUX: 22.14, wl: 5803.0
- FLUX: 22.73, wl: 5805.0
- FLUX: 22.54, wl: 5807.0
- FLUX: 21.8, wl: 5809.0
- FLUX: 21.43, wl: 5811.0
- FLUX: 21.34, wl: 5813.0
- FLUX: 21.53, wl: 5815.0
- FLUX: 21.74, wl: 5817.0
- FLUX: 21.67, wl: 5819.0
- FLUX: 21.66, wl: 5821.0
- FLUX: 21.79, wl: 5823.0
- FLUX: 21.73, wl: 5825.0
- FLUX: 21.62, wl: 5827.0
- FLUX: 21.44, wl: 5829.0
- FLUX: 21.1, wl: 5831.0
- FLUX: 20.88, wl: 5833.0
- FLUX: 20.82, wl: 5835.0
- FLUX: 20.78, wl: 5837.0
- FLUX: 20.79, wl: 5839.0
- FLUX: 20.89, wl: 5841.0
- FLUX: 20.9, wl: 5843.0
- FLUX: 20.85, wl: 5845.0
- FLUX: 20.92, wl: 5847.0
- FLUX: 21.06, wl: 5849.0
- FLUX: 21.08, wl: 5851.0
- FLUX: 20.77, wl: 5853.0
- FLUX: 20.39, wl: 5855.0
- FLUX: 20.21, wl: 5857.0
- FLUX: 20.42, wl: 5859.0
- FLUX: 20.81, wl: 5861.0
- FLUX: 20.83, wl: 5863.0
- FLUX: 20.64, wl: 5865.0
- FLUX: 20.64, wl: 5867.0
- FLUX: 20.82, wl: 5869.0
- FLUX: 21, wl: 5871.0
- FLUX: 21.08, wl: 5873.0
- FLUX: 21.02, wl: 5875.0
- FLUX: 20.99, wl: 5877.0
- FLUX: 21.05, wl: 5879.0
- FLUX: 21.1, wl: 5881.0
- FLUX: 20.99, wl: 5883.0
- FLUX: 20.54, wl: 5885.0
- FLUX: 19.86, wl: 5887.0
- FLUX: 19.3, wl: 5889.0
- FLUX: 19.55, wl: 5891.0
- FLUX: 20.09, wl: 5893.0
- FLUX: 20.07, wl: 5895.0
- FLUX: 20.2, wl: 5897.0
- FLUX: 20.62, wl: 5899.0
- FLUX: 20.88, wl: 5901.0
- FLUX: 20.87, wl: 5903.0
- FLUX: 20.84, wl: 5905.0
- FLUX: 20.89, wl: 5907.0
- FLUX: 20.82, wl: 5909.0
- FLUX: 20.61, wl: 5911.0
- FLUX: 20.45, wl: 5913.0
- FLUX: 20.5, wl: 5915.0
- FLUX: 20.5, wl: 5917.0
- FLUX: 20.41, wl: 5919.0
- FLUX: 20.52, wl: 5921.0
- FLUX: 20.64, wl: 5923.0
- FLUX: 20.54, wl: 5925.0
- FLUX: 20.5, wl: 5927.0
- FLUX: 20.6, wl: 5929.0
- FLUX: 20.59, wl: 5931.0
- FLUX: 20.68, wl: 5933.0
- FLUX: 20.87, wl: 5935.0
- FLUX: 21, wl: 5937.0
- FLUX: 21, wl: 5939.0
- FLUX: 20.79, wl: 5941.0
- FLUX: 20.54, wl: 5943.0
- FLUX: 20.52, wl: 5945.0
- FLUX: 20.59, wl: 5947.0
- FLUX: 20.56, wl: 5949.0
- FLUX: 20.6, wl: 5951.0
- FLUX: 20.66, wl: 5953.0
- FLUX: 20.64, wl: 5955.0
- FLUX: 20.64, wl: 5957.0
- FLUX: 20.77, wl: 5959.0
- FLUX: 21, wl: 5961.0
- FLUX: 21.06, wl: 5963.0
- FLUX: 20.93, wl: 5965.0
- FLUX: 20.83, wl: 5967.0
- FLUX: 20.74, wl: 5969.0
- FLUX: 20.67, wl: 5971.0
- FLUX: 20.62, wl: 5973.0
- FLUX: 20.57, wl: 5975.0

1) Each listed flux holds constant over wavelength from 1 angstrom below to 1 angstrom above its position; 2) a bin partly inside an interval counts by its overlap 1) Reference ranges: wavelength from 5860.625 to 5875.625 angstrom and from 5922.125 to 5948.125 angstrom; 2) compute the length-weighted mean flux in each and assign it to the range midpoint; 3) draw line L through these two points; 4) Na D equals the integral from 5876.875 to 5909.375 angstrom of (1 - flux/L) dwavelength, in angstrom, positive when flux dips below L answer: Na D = 0.5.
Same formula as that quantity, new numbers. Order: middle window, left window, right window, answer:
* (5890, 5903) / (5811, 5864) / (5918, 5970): 0.4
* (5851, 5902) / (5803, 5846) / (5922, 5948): 1.3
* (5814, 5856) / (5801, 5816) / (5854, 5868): 0.1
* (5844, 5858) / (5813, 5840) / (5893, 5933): 0.2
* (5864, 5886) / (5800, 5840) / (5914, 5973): 0.3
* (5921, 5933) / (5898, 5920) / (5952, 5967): 0.1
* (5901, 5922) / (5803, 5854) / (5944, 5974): 0.3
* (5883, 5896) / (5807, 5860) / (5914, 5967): 0.6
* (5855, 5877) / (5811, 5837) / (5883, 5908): 0.0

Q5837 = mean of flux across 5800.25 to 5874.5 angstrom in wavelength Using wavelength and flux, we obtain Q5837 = 21.2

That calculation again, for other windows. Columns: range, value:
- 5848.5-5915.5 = 20.6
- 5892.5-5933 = 20.6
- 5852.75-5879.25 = 20.8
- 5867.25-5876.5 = 21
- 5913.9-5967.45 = 20.7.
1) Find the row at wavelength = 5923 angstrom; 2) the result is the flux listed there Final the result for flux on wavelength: 20.64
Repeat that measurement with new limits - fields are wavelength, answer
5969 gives 20.74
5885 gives 20.54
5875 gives 21.02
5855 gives 20.39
